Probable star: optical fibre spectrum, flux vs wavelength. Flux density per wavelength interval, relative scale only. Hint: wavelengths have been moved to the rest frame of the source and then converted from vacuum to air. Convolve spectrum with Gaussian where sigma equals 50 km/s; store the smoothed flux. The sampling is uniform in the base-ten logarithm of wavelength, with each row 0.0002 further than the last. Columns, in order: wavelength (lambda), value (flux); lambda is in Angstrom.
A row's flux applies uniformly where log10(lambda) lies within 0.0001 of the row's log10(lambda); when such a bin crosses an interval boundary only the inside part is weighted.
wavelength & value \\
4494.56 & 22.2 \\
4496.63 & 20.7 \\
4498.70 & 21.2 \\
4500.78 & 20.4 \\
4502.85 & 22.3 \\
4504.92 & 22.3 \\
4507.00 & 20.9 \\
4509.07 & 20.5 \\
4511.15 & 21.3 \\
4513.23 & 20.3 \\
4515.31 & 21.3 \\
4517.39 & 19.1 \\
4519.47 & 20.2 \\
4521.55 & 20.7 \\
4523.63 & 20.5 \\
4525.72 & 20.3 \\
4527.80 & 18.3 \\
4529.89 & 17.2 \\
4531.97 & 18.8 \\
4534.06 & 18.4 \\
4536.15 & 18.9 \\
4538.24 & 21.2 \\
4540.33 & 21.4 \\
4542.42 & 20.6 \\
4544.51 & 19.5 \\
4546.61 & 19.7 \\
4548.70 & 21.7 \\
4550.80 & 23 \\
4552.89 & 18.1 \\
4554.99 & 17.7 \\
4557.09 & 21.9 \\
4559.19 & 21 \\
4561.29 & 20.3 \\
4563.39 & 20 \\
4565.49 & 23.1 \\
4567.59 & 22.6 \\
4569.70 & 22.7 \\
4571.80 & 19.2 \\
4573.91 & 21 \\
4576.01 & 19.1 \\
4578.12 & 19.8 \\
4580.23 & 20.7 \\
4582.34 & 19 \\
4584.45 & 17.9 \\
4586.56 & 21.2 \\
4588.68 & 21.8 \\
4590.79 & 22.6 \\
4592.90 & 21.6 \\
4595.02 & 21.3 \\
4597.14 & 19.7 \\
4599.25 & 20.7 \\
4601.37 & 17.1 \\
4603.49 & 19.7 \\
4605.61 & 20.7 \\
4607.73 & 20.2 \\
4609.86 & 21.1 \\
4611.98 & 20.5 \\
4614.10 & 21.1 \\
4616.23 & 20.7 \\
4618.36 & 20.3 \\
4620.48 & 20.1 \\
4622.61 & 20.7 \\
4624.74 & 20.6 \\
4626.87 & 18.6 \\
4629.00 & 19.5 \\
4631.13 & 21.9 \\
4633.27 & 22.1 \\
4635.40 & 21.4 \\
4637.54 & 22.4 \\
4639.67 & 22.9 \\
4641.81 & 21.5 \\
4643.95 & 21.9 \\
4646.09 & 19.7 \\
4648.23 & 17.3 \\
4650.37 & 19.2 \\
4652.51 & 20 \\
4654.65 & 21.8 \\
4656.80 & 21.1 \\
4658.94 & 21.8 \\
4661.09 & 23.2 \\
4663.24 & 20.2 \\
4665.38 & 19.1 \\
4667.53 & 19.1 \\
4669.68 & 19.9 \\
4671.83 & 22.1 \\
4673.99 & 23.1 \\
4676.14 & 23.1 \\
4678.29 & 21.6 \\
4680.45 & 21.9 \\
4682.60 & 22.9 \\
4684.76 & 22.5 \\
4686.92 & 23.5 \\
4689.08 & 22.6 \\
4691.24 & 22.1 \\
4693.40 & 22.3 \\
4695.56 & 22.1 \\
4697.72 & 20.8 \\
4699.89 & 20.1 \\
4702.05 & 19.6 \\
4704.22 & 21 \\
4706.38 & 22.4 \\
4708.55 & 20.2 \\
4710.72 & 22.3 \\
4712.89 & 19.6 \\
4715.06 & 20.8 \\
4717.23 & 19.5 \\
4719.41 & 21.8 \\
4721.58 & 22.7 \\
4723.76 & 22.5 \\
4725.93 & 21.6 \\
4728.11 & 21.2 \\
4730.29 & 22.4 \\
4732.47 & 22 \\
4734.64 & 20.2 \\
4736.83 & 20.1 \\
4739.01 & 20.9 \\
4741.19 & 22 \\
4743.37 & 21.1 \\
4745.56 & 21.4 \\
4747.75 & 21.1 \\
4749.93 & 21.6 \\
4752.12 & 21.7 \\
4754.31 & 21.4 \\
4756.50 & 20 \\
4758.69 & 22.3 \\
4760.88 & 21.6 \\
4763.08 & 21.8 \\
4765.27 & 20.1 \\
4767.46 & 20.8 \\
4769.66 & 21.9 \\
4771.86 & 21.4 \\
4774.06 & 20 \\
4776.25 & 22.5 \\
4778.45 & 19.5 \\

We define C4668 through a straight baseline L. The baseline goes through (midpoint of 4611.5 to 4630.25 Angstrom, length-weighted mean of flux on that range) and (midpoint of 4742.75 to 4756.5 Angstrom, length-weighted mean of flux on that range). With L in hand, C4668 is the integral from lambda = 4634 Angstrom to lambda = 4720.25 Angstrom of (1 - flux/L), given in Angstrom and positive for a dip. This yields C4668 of -2.4 Angstrom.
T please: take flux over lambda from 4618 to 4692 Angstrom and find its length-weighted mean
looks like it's 21.2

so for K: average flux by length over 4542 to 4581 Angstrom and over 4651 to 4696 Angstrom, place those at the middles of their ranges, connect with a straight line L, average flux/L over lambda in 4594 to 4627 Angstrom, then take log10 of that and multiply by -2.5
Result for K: 0.044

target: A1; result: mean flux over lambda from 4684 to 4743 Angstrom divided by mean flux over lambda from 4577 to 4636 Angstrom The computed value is 1.0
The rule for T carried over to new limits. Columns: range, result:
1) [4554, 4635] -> 20.5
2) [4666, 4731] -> 21.6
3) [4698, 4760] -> 21.2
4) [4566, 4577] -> 21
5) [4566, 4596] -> 20.8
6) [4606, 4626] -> 20.6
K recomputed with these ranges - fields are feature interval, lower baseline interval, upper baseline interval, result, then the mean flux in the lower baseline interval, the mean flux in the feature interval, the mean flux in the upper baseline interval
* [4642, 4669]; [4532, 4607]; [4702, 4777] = 0.023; 20.4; 20.4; 21.3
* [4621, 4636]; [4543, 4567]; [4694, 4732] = 0.013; 20.6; 20.6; 21.2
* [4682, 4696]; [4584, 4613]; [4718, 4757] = -0.073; 20.5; 22.6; 21.4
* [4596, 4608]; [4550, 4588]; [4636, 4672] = 0.049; 20.5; 19.7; 20.8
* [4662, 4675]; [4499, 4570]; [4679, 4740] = 0.034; 20.5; 20.6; 21.5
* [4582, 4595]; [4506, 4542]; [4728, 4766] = -0.025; 20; 20.8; 21.3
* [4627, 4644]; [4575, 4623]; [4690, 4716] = -0.047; 20.3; 21.5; 21.1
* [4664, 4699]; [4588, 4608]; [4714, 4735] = -0.030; 20.5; 21.8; 21.5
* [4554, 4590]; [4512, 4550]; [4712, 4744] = -0.019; 19.9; 20.5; 21.2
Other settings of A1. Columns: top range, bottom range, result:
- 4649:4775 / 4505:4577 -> 1.05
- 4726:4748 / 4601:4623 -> 1.05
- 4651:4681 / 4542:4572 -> 1.02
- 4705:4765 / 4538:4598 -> 1.03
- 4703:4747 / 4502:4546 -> 1.05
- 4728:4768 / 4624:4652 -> 1.03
